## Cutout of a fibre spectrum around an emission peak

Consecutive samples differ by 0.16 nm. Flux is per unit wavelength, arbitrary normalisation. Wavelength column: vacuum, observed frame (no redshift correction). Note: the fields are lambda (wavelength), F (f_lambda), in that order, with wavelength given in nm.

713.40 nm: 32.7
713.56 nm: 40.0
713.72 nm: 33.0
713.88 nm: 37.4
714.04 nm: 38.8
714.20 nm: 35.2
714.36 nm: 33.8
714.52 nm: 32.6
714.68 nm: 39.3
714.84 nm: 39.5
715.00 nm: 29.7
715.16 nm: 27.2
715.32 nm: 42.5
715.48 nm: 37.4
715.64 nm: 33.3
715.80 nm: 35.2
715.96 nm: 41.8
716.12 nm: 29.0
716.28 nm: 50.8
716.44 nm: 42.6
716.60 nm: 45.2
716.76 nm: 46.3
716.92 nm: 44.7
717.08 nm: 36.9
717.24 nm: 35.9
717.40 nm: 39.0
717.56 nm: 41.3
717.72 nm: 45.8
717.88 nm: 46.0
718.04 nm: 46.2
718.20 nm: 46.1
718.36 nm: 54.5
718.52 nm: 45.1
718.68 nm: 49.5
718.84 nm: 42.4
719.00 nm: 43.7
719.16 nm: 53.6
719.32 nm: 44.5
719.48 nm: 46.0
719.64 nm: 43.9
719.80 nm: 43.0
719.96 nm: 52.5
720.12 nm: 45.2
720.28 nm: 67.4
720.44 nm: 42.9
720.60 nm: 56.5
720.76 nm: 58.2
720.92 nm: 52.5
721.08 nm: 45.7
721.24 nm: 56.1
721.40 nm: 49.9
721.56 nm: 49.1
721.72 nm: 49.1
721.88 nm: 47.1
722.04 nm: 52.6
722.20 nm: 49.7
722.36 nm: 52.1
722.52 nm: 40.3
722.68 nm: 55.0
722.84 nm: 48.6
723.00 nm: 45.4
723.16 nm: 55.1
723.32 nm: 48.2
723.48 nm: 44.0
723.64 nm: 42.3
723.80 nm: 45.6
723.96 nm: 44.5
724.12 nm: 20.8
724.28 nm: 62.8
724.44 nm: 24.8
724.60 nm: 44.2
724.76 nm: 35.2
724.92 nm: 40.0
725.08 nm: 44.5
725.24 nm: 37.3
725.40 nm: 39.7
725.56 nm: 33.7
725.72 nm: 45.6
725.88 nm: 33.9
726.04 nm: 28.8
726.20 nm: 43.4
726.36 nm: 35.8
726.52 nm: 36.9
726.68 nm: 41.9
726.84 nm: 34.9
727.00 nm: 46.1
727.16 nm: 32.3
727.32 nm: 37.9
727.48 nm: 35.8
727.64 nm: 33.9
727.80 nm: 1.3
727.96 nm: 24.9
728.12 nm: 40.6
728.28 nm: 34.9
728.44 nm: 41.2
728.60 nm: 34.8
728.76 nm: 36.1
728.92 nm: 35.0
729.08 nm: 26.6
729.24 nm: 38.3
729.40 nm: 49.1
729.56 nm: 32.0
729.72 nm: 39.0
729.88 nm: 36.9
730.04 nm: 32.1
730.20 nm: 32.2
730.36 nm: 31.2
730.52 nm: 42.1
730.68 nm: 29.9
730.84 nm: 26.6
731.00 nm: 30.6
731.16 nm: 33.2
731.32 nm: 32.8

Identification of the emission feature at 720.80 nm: Mg II 2798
